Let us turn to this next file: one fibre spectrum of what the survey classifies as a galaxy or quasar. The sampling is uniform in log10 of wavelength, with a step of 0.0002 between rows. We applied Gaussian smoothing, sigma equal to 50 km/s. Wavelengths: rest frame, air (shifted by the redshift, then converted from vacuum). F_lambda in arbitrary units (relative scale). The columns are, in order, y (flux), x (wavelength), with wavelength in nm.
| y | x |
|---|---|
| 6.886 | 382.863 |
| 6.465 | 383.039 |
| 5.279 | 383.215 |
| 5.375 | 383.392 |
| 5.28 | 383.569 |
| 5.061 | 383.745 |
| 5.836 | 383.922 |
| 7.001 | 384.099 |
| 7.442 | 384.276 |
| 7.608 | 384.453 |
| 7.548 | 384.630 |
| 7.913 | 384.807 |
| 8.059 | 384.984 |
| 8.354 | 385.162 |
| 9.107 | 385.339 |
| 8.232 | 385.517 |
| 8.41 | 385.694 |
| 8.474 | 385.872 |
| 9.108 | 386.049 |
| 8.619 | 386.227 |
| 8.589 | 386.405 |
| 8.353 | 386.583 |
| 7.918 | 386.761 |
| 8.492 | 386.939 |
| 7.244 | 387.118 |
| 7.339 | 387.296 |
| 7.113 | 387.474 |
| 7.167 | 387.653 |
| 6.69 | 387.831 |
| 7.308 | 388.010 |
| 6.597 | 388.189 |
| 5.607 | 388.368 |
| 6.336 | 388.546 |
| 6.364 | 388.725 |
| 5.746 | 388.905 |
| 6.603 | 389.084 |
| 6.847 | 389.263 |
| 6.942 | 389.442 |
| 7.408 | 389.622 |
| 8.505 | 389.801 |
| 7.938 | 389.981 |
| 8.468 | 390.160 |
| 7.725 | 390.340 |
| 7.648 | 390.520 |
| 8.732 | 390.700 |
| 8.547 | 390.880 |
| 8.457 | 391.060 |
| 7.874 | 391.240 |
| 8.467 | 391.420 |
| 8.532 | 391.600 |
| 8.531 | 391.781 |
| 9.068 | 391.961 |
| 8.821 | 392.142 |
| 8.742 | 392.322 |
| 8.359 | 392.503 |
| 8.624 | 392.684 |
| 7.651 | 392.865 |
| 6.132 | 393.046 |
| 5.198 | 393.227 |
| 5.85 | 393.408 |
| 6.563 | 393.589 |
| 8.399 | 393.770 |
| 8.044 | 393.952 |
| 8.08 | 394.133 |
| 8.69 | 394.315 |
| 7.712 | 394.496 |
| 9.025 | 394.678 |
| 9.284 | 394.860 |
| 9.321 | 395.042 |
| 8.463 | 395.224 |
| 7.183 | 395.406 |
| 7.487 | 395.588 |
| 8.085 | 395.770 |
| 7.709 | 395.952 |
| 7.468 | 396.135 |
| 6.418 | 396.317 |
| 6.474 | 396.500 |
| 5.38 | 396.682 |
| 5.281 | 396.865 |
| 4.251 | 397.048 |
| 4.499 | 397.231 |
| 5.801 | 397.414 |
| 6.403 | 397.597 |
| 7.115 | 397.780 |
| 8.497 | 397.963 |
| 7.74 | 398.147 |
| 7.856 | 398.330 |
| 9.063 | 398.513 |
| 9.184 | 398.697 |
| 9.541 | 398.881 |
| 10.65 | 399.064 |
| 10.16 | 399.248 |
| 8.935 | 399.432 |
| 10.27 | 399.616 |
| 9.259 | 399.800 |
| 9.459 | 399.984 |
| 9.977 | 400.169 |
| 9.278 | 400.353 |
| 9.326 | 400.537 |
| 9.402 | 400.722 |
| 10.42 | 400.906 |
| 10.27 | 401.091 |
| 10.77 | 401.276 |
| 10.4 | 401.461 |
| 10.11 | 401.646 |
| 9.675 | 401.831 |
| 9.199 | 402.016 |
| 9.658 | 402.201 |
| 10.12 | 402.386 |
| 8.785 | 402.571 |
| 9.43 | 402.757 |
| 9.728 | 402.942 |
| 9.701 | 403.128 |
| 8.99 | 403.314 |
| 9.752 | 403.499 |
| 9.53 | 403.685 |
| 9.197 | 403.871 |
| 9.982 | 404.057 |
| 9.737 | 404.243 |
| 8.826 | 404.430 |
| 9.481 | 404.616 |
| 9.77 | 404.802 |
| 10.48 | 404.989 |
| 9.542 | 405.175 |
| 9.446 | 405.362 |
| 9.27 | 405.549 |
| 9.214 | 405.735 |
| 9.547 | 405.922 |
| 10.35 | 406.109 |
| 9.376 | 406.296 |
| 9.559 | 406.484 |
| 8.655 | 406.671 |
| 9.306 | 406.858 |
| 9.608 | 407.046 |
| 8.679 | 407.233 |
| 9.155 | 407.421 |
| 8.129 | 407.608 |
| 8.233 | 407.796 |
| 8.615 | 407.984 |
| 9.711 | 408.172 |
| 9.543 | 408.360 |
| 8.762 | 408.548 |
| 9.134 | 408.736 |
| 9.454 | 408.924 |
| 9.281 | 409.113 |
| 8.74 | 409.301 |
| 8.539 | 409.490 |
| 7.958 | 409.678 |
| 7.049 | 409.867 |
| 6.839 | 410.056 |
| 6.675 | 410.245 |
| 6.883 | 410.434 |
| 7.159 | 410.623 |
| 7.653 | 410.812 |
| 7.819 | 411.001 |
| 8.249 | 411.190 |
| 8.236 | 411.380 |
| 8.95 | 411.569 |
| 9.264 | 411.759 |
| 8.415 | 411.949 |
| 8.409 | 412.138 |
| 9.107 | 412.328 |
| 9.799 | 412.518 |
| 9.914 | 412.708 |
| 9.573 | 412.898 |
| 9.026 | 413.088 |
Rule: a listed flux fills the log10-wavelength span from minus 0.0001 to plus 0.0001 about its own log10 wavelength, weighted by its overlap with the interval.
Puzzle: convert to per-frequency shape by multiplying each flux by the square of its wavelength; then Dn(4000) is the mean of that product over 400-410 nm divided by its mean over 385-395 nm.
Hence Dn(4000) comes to 1.3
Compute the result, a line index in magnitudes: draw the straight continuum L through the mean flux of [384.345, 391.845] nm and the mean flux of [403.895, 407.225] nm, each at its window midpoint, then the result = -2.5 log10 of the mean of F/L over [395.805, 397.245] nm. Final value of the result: 0.37 mag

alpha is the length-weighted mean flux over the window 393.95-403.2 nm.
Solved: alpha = 8.54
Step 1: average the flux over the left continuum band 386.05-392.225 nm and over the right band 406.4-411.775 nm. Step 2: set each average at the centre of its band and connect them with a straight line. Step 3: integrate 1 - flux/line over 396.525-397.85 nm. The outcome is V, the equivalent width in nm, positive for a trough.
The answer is 0.40 nm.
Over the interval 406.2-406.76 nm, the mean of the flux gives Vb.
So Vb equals 9.2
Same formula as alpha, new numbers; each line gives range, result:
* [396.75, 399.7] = 7.8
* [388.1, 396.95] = 7.58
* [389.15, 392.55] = 8.18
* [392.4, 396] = 7.8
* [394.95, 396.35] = 7.83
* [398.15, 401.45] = 9.61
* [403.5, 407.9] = 9.36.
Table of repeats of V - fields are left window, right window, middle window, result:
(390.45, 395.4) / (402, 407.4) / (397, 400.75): 0.155 nm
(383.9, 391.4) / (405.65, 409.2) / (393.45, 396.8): 0.205 nm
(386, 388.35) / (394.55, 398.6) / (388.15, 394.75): -0.182 nm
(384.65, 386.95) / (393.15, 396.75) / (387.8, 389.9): 0.354 nm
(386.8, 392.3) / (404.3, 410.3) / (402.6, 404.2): -0.155 nm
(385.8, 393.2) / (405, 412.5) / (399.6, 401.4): -0.336 nm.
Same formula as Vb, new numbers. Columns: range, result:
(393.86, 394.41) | 8.27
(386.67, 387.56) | 7.63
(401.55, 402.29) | 9.67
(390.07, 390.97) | 8.22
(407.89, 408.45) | 9.29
